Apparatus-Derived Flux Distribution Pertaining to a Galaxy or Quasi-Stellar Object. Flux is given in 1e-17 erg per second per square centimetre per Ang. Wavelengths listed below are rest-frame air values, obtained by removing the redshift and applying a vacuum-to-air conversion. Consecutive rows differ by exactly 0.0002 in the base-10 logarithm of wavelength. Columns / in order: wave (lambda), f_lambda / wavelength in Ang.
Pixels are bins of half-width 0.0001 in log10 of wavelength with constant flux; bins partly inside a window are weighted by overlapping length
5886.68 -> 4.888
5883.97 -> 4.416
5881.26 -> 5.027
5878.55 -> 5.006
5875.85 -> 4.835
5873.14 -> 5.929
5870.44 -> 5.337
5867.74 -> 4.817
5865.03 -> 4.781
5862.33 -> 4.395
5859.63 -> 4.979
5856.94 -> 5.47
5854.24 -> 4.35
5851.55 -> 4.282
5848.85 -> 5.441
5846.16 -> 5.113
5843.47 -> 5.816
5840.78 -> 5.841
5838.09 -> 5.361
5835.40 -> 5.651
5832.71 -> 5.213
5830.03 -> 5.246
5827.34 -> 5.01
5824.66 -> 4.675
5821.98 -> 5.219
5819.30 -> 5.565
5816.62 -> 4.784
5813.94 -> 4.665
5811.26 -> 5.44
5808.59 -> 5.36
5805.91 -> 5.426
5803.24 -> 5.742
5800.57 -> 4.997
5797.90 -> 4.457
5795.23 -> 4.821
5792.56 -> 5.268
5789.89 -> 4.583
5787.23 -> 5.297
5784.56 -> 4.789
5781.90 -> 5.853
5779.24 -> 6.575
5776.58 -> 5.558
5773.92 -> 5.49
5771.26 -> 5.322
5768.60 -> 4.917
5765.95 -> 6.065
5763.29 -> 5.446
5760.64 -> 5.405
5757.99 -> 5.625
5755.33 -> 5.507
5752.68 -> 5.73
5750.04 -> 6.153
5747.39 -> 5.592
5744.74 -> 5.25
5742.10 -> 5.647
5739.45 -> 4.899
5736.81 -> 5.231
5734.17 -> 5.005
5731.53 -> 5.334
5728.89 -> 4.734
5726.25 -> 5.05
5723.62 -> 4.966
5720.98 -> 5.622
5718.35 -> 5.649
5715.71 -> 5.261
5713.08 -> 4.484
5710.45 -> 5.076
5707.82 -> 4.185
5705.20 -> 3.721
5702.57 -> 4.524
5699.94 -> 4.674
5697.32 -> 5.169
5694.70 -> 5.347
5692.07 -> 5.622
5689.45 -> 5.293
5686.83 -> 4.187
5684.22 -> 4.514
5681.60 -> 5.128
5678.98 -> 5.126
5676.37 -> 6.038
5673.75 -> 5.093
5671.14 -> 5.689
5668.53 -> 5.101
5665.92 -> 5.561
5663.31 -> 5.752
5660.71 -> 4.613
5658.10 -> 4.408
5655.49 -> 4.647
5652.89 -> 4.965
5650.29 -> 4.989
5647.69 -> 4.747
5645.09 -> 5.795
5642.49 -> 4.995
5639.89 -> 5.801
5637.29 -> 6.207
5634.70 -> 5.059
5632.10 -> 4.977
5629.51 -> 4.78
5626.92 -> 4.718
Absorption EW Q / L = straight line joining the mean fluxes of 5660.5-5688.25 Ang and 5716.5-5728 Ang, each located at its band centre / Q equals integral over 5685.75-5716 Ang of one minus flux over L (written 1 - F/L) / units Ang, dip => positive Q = 2.7 Ang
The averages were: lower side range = 5.19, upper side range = 5.3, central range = 4.78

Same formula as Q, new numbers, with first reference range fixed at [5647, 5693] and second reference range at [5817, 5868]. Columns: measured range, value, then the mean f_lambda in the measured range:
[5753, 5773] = -1.50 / 5.48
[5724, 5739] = 0.12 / 5.06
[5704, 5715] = 1.44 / 4.43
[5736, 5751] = -1.05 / 5.45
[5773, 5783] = -1.53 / 5.89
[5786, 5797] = 0.30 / 4.97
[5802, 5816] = -0.51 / 5.29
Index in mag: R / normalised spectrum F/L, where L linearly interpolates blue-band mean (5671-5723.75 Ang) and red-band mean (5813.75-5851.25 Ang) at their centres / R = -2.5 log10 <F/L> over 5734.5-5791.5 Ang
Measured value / -0.07 mag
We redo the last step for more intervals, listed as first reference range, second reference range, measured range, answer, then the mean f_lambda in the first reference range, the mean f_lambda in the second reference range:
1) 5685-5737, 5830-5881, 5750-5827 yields -0.06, 4.95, 5.15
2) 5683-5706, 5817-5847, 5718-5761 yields -0.08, 4.81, 5.32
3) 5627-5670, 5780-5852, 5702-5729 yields 0.07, 5.14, 5.2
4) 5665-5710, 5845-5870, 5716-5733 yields -0.06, 4.99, 4.86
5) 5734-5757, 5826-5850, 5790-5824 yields 0.06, 5.47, 5.41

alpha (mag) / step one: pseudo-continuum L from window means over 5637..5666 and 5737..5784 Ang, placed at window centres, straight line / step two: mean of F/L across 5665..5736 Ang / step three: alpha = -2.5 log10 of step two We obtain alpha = 0.06 mag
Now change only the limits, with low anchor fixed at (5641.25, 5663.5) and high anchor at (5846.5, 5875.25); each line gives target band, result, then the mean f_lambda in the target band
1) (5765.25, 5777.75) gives -0.10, 5.44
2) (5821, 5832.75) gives -0.02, 5.05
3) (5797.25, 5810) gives -0.06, 5.24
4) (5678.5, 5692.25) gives 0.01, 4.92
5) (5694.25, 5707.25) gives 0.08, 4.62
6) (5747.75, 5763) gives -0.14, 5.66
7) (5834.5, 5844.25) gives -0.14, 5.66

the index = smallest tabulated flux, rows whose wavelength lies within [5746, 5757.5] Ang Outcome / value 5.507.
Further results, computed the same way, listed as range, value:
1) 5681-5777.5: 3.721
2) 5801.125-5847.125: 4.665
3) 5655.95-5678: 4.408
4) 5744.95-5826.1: 4.457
